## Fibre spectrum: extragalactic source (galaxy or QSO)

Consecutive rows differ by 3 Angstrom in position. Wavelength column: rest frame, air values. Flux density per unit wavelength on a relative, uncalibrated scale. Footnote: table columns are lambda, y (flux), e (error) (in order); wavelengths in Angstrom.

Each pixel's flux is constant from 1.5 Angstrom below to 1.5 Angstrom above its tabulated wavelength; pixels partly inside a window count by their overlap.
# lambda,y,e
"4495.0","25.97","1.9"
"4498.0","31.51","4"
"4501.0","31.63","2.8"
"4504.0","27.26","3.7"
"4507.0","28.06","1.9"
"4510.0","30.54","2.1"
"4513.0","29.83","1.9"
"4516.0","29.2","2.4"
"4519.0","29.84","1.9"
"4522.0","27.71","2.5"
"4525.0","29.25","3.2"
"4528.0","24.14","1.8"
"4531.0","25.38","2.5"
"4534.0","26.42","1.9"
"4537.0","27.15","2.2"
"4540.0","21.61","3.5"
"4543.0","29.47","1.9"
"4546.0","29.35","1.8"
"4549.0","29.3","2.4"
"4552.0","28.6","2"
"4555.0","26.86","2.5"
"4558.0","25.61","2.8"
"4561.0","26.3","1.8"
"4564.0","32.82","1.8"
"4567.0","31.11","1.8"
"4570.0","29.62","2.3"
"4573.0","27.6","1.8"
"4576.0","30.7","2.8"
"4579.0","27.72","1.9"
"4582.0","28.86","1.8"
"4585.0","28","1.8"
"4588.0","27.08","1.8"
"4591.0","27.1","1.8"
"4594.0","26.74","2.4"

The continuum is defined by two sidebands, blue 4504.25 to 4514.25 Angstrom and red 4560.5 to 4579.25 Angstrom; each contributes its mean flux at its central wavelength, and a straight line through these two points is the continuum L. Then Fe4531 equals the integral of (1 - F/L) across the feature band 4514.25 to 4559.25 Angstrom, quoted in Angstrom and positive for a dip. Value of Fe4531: 3.2 Angstrom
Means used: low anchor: 29.2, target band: 27.3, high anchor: 29.7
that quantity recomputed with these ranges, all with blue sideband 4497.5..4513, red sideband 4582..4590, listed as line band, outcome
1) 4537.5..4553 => 0.6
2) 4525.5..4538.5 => 1.3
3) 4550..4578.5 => -0.5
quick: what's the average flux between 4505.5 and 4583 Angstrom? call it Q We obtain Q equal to 28.2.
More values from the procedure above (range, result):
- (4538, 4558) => 27.4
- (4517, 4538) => 27.2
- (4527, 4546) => 26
